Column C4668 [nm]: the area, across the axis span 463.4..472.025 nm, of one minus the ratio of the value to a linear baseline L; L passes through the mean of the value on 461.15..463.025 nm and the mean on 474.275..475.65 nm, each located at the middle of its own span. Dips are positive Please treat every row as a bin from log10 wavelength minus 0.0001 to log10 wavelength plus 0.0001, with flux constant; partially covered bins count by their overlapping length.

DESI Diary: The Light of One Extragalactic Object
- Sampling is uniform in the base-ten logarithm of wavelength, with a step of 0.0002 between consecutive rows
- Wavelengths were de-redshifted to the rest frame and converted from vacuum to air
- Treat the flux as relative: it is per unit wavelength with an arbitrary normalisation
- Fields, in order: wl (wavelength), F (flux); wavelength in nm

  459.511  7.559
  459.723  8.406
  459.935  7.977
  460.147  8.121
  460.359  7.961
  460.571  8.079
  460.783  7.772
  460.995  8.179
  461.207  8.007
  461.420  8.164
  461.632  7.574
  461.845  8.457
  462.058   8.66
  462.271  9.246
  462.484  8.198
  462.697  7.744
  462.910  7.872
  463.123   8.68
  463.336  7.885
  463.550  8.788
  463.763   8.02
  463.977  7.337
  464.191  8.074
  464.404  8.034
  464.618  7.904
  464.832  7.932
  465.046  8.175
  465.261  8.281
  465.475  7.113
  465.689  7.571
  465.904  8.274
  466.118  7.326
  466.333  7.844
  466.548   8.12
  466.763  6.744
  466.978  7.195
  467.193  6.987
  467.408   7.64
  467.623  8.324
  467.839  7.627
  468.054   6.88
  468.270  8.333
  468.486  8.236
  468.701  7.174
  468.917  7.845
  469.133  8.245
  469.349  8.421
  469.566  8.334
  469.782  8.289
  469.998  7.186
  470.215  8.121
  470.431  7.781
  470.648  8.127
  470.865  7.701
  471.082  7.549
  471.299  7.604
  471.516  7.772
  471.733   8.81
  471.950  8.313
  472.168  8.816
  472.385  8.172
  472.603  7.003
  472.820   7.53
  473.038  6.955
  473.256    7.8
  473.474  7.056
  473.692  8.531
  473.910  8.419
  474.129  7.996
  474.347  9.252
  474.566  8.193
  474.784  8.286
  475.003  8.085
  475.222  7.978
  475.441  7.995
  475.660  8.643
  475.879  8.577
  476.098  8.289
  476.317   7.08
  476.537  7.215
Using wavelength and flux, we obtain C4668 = 0.42 nm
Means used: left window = 8.22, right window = 8.29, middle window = 7.85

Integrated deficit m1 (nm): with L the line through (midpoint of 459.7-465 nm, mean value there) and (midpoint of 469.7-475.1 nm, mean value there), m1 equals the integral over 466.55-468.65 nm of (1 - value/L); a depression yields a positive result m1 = 0.123 nm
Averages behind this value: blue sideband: 8.12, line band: 7.57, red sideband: 7.97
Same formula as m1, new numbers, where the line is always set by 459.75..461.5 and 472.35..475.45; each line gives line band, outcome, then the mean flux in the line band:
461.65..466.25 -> -0.024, 8.06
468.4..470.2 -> 0.002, 7.97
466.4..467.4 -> 0.084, 7.32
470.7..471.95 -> 0.004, 7.94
